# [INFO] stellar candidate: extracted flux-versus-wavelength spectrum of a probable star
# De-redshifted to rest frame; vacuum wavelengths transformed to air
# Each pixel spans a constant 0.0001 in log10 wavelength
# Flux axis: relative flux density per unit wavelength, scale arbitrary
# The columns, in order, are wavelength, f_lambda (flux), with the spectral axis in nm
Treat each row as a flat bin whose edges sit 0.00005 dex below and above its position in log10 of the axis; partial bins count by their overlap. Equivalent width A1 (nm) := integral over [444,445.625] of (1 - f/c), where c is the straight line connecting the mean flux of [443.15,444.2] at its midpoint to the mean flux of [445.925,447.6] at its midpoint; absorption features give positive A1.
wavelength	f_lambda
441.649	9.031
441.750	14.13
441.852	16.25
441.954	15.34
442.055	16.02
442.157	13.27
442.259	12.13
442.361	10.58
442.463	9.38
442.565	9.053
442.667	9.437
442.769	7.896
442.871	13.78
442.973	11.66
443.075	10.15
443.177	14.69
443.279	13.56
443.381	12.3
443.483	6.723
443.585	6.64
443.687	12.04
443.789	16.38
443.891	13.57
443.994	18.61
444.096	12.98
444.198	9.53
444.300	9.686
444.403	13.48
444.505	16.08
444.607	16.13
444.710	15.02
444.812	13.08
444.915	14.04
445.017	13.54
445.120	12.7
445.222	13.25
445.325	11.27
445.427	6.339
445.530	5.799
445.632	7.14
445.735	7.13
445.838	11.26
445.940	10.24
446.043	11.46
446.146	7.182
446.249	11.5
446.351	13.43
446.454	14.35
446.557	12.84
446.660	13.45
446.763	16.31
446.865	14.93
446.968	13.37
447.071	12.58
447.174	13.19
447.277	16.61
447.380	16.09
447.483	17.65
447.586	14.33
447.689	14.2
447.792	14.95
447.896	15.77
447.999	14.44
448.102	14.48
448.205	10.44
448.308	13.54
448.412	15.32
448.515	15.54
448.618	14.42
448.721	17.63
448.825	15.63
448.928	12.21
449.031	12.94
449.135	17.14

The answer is 0.08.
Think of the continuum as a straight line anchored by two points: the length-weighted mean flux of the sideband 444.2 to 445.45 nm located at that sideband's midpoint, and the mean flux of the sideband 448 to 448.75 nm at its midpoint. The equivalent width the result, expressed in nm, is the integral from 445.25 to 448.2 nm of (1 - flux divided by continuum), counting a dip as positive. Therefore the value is 0.26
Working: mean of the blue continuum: 12.9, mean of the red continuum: 14.4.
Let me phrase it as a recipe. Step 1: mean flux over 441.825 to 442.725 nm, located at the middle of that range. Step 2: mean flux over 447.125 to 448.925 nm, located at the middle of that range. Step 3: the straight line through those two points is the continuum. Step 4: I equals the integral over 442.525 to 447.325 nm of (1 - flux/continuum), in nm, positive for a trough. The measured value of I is 0.50 nm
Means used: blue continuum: 12.2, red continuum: 14.9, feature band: 12.1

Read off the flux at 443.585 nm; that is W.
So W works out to 6.64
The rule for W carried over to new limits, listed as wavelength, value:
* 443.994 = 18.61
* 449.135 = 17.14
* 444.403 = 13.48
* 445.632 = 7.14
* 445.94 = 10.24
